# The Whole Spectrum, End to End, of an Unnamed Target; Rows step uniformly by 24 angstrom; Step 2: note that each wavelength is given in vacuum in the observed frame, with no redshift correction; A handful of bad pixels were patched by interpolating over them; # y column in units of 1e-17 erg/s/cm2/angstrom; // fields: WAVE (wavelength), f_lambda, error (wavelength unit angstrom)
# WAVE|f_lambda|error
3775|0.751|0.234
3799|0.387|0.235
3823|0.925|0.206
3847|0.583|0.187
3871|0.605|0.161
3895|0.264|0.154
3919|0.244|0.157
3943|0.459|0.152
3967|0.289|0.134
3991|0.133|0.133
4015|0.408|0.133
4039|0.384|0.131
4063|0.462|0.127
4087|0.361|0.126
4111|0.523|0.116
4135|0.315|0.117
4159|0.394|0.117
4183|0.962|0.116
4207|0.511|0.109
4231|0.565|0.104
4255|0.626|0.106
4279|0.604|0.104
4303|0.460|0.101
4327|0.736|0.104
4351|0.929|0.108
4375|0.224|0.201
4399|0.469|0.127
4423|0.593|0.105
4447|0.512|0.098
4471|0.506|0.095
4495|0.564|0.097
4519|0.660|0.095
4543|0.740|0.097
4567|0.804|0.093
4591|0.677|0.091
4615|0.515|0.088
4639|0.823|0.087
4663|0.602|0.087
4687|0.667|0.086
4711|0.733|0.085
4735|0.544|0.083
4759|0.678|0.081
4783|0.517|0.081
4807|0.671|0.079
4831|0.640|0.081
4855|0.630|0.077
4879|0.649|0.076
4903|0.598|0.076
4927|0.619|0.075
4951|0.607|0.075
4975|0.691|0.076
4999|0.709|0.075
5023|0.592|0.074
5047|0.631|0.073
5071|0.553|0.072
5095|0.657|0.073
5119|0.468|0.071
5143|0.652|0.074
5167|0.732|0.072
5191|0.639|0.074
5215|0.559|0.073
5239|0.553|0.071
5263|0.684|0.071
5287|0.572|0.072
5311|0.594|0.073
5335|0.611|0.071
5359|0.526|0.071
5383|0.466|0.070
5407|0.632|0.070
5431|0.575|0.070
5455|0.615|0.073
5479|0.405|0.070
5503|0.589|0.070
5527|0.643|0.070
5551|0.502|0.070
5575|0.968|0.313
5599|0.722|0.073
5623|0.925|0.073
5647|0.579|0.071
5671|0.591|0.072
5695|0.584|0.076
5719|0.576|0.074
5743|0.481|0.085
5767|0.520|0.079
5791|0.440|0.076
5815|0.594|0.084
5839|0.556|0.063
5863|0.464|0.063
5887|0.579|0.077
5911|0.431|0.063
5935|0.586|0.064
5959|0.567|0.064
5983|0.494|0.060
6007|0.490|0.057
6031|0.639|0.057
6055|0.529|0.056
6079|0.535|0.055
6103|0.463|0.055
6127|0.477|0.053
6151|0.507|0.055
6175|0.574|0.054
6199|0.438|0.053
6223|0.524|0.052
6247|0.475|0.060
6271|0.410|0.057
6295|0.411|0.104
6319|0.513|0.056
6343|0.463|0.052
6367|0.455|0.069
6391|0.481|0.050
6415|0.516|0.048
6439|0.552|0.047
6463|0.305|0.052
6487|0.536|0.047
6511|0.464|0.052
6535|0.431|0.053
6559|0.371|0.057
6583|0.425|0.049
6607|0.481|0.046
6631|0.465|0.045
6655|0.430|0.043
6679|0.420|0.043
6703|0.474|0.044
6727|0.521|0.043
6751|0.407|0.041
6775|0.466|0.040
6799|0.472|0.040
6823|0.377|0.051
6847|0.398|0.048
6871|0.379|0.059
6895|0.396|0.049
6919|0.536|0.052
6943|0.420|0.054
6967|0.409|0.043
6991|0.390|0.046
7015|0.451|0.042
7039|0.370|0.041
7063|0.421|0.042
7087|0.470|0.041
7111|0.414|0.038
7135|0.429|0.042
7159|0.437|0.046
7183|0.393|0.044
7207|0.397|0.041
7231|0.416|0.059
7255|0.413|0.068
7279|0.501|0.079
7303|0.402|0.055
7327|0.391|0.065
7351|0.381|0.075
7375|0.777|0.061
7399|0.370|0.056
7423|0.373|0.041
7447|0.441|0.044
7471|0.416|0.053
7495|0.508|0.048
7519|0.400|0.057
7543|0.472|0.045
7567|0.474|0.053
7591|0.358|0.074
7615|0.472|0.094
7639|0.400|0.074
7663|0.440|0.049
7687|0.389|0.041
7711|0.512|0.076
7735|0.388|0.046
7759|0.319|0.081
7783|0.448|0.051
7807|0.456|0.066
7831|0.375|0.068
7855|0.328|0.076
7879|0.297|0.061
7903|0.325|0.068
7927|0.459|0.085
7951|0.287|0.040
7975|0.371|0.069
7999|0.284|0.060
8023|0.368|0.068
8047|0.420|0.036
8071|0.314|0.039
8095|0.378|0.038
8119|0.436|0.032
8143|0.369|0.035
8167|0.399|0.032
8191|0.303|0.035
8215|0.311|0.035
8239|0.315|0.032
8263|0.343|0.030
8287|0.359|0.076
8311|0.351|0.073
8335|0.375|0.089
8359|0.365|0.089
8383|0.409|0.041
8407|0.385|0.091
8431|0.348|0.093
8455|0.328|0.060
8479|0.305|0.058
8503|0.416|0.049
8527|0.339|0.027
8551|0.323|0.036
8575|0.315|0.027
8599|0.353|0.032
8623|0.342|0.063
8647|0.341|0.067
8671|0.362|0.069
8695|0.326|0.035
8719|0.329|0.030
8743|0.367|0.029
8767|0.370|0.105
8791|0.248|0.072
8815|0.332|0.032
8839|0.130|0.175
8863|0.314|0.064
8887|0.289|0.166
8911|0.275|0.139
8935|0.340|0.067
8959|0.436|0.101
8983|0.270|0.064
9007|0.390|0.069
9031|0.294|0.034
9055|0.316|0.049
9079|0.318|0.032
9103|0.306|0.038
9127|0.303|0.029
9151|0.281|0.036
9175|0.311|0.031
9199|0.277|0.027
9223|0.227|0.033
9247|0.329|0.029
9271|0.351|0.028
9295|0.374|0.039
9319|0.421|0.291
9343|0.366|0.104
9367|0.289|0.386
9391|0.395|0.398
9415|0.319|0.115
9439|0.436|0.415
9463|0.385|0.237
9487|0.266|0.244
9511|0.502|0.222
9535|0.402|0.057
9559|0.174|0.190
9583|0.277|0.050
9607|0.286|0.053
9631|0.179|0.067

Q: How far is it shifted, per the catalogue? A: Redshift 0.12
